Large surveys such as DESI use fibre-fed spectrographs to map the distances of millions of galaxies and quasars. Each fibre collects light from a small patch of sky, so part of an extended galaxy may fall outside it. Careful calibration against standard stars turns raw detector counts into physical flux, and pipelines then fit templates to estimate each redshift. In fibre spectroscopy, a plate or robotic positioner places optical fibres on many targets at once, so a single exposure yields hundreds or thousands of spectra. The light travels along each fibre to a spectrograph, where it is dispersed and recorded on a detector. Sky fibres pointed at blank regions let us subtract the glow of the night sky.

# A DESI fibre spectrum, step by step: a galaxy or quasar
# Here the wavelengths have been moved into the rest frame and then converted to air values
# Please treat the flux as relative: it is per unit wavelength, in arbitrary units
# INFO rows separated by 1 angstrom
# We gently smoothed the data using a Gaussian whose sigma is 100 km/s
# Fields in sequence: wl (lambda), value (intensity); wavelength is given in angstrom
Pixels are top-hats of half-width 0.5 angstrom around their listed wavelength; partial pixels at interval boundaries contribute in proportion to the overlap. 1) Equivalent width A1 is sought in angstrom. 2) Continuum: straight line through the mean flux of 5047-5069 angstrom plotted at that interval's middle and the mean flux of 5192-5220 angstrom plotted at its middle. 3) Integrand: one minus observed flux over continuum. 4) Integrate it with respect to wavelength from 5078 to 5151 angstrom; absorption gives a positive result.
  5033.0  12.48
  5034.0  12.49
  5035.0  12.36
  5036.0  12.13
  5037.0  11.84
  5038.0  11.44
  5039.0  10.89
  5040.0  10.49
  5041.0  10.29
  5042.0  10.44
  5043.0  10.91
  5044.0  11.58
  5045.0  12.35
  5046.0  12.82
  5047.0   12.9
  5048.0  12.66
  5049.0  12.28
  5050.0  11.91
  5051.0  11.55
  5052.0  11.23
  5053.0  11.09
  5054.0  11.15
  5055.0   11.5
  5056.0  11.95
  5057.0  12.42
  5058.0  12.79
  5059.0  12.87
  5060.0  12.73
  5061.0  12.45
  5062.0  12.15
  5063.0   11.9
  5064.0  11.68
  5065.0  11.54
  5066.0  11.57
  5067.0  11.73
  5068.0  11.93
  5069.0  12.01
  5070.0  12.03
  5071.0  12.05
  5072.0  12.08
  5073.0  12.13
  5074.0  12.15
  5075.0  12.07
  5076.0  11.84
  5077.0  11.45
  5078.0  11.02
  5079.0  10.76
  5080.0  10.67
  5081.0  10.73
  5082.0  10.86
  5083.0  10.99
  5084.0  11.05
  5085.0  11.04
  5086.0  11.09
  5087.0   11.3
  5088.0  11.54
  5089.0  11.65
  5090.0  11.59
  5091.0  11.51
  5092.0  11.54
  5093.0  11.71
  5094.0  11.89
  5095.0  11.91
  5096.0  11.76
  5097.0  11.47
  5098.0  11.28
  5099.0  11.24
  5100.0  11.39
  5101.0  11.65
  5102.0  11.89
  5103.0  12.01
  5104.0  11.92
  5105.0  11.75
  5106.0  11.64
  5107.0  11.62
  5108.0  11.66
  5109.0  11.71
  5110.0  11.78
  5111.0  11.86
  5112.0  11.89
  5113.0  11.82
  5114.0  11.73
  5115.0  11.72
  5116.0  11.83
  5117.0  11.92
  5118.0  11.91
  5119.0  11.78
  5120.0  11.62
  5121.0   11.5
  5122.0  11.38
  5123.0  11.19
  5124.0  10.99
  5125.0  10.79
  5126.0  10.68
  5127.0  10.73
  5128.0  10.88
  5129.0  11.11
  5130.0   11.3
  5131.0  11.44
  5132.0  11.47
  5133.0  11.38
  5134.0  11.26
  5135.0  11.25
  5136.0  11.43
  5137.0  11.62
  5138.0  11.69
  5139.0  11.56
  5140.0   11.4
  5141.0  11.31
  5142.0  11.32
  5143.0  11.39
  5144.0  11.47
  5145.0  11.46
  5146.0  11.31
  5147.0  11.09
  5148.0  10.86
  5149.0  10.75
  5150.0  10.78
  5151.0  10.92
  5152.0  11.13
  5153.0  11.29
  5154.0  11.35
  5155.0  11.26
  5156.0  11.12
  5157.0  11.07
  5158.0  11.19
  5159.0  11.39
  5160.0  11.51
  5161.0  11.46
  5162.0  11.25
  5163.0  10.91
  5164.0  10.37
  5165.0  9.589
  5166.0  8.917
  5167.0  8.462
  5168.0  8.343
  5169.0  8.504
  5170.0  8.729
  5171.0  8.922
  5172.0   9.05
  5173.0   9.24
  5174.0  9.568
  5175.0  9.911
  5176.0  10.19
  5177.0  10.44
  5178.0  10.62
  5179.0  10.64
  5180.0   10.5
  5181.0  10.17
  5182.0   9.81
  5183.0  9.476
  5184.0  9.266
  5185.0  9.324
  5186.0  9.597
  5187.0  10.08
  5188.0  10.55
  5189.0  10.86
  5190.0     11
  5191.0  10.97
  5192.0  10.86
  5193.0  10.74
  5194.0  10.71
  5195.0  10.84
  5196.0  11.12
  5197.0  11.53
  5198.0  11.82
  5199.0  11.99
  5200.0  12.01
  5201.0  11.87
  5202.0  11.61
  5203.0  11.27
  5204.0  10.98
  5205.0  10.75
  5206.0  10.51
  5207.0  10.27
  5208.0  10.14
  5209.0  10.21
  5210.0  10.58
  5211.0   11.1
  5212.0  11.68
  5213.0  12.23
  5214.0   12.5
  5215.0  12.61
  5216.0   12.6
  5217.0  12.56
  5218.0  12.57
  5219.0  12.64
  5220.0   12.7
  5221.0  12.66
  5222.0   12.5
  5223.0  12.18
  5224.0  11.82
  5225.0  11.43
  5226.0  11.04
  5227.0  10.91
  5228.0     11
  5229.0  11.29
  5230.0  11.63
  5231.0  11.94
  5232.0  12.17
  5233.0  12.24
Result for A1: 2.4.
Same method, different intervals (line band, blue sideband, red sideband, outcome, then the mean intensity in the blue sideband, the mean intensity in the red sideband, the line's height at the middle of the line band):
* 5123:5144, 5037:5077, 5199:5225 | 0.9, 11.8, 11.7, 11.8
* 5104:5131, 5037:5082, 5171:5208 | -0.7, 11.7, 10.5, 11.2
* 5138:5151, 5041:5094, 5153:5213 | -0.4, 11.7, 10.5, 10.9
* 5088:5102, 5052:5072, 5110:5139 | 0.1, 12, 11.4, 11.7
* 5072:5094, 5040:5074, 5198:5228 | 0.8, 11.9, 11.6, 11.8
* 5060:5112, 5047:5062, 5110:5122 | 1.3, 12.1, 11.8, 11.9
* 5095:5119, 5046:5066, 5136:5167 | -0.4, 12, 11.1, 11.5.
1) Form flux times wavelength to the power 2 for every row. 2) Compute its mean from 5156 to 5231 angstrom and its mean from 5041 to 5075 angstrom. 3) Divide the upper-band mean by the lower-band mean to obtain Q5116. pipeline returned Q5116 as 1.0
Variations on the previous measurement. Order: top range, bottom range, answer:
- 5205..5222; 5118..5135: 1.08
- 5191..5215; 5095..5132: 1.01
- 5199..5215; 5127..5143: 1.02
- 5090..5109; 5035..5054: 1.03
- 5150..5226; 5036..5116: 0.97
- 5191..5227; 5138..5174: 1.11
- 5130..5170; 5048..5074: 0.94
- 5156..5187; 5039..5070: 0.88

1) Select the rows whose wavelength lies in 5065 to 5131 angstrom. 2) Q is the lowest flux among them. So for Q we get 10.67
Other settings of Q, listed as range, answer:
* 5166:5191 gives 8.343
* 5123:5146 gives 10.68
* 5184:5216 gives 9.266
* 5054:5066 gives 11.15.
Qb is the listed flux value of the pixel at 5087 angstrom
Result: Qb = 11.3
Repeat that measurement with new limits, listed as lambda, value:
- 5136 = 11.43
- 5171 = 8.922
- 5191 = 10.97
